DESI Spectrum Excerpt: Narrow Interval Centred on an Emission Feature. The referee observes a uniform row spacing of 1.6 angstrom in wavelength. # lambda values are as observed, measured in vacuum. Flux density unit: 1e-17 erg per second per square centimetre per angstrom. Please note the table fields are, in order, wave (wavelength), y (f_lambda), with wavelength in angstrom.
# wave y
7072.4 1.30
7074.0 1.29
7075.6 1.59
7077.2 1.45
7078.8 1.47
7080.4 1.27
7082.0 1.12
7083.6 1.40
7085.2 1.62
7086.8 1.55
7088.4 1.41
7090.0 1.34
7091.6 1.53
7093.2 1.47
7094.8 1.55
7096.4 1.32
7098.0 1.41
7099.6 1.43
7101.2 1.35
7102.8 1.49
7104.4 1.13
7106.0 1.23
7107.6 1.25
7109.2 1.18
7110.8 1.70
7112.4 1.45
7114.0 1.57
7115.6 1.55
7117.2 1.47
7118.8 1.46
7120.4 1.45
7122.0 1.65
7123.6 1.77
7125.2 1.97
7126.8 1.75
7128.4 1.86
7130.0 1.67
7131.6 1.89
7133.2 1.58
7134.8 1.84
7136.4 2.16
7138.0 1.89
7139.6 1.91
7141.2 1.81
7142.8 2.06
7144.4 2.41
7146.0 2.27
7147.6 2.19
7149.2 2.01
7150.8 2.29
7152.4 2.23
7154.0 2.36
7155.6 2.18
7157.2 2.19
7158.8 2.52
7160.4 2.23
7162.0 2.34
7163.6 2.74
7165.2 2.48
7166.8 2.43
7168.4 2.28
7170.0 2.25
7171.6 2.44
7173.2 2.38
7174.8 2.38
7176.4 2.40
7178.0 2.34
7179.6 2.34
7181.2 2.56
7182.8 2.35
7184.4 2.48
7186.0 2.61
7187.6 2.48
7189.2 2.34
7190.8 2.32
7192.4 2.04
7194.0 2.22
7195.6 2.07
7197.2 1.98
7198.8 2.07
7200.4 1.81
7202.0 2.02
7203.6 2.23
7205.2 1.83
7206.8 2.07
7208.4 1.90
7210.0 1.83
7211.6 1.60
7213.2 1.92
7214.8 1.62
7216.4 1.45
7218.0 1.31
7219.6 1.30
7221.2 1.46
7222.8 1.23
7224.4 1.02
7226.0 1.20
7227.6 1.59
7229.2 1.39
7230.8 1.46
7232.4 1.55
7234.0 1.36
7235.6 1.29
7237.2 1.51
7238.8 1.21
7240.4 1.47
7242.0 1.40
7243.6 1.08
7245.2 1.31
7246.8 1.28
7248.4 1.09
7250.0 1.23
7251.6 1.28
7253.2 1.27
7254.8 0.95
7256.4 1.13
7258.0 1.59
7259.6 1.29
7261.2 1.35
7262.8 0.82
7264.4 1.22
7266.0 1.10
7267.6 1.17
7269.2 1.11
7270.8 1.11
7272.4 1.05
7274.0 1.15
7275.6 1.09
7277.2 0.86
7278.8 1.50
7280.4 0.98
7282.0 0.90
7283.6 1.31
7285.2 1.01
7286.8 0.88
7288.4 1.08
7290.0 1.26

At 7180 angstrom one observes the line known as C III]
